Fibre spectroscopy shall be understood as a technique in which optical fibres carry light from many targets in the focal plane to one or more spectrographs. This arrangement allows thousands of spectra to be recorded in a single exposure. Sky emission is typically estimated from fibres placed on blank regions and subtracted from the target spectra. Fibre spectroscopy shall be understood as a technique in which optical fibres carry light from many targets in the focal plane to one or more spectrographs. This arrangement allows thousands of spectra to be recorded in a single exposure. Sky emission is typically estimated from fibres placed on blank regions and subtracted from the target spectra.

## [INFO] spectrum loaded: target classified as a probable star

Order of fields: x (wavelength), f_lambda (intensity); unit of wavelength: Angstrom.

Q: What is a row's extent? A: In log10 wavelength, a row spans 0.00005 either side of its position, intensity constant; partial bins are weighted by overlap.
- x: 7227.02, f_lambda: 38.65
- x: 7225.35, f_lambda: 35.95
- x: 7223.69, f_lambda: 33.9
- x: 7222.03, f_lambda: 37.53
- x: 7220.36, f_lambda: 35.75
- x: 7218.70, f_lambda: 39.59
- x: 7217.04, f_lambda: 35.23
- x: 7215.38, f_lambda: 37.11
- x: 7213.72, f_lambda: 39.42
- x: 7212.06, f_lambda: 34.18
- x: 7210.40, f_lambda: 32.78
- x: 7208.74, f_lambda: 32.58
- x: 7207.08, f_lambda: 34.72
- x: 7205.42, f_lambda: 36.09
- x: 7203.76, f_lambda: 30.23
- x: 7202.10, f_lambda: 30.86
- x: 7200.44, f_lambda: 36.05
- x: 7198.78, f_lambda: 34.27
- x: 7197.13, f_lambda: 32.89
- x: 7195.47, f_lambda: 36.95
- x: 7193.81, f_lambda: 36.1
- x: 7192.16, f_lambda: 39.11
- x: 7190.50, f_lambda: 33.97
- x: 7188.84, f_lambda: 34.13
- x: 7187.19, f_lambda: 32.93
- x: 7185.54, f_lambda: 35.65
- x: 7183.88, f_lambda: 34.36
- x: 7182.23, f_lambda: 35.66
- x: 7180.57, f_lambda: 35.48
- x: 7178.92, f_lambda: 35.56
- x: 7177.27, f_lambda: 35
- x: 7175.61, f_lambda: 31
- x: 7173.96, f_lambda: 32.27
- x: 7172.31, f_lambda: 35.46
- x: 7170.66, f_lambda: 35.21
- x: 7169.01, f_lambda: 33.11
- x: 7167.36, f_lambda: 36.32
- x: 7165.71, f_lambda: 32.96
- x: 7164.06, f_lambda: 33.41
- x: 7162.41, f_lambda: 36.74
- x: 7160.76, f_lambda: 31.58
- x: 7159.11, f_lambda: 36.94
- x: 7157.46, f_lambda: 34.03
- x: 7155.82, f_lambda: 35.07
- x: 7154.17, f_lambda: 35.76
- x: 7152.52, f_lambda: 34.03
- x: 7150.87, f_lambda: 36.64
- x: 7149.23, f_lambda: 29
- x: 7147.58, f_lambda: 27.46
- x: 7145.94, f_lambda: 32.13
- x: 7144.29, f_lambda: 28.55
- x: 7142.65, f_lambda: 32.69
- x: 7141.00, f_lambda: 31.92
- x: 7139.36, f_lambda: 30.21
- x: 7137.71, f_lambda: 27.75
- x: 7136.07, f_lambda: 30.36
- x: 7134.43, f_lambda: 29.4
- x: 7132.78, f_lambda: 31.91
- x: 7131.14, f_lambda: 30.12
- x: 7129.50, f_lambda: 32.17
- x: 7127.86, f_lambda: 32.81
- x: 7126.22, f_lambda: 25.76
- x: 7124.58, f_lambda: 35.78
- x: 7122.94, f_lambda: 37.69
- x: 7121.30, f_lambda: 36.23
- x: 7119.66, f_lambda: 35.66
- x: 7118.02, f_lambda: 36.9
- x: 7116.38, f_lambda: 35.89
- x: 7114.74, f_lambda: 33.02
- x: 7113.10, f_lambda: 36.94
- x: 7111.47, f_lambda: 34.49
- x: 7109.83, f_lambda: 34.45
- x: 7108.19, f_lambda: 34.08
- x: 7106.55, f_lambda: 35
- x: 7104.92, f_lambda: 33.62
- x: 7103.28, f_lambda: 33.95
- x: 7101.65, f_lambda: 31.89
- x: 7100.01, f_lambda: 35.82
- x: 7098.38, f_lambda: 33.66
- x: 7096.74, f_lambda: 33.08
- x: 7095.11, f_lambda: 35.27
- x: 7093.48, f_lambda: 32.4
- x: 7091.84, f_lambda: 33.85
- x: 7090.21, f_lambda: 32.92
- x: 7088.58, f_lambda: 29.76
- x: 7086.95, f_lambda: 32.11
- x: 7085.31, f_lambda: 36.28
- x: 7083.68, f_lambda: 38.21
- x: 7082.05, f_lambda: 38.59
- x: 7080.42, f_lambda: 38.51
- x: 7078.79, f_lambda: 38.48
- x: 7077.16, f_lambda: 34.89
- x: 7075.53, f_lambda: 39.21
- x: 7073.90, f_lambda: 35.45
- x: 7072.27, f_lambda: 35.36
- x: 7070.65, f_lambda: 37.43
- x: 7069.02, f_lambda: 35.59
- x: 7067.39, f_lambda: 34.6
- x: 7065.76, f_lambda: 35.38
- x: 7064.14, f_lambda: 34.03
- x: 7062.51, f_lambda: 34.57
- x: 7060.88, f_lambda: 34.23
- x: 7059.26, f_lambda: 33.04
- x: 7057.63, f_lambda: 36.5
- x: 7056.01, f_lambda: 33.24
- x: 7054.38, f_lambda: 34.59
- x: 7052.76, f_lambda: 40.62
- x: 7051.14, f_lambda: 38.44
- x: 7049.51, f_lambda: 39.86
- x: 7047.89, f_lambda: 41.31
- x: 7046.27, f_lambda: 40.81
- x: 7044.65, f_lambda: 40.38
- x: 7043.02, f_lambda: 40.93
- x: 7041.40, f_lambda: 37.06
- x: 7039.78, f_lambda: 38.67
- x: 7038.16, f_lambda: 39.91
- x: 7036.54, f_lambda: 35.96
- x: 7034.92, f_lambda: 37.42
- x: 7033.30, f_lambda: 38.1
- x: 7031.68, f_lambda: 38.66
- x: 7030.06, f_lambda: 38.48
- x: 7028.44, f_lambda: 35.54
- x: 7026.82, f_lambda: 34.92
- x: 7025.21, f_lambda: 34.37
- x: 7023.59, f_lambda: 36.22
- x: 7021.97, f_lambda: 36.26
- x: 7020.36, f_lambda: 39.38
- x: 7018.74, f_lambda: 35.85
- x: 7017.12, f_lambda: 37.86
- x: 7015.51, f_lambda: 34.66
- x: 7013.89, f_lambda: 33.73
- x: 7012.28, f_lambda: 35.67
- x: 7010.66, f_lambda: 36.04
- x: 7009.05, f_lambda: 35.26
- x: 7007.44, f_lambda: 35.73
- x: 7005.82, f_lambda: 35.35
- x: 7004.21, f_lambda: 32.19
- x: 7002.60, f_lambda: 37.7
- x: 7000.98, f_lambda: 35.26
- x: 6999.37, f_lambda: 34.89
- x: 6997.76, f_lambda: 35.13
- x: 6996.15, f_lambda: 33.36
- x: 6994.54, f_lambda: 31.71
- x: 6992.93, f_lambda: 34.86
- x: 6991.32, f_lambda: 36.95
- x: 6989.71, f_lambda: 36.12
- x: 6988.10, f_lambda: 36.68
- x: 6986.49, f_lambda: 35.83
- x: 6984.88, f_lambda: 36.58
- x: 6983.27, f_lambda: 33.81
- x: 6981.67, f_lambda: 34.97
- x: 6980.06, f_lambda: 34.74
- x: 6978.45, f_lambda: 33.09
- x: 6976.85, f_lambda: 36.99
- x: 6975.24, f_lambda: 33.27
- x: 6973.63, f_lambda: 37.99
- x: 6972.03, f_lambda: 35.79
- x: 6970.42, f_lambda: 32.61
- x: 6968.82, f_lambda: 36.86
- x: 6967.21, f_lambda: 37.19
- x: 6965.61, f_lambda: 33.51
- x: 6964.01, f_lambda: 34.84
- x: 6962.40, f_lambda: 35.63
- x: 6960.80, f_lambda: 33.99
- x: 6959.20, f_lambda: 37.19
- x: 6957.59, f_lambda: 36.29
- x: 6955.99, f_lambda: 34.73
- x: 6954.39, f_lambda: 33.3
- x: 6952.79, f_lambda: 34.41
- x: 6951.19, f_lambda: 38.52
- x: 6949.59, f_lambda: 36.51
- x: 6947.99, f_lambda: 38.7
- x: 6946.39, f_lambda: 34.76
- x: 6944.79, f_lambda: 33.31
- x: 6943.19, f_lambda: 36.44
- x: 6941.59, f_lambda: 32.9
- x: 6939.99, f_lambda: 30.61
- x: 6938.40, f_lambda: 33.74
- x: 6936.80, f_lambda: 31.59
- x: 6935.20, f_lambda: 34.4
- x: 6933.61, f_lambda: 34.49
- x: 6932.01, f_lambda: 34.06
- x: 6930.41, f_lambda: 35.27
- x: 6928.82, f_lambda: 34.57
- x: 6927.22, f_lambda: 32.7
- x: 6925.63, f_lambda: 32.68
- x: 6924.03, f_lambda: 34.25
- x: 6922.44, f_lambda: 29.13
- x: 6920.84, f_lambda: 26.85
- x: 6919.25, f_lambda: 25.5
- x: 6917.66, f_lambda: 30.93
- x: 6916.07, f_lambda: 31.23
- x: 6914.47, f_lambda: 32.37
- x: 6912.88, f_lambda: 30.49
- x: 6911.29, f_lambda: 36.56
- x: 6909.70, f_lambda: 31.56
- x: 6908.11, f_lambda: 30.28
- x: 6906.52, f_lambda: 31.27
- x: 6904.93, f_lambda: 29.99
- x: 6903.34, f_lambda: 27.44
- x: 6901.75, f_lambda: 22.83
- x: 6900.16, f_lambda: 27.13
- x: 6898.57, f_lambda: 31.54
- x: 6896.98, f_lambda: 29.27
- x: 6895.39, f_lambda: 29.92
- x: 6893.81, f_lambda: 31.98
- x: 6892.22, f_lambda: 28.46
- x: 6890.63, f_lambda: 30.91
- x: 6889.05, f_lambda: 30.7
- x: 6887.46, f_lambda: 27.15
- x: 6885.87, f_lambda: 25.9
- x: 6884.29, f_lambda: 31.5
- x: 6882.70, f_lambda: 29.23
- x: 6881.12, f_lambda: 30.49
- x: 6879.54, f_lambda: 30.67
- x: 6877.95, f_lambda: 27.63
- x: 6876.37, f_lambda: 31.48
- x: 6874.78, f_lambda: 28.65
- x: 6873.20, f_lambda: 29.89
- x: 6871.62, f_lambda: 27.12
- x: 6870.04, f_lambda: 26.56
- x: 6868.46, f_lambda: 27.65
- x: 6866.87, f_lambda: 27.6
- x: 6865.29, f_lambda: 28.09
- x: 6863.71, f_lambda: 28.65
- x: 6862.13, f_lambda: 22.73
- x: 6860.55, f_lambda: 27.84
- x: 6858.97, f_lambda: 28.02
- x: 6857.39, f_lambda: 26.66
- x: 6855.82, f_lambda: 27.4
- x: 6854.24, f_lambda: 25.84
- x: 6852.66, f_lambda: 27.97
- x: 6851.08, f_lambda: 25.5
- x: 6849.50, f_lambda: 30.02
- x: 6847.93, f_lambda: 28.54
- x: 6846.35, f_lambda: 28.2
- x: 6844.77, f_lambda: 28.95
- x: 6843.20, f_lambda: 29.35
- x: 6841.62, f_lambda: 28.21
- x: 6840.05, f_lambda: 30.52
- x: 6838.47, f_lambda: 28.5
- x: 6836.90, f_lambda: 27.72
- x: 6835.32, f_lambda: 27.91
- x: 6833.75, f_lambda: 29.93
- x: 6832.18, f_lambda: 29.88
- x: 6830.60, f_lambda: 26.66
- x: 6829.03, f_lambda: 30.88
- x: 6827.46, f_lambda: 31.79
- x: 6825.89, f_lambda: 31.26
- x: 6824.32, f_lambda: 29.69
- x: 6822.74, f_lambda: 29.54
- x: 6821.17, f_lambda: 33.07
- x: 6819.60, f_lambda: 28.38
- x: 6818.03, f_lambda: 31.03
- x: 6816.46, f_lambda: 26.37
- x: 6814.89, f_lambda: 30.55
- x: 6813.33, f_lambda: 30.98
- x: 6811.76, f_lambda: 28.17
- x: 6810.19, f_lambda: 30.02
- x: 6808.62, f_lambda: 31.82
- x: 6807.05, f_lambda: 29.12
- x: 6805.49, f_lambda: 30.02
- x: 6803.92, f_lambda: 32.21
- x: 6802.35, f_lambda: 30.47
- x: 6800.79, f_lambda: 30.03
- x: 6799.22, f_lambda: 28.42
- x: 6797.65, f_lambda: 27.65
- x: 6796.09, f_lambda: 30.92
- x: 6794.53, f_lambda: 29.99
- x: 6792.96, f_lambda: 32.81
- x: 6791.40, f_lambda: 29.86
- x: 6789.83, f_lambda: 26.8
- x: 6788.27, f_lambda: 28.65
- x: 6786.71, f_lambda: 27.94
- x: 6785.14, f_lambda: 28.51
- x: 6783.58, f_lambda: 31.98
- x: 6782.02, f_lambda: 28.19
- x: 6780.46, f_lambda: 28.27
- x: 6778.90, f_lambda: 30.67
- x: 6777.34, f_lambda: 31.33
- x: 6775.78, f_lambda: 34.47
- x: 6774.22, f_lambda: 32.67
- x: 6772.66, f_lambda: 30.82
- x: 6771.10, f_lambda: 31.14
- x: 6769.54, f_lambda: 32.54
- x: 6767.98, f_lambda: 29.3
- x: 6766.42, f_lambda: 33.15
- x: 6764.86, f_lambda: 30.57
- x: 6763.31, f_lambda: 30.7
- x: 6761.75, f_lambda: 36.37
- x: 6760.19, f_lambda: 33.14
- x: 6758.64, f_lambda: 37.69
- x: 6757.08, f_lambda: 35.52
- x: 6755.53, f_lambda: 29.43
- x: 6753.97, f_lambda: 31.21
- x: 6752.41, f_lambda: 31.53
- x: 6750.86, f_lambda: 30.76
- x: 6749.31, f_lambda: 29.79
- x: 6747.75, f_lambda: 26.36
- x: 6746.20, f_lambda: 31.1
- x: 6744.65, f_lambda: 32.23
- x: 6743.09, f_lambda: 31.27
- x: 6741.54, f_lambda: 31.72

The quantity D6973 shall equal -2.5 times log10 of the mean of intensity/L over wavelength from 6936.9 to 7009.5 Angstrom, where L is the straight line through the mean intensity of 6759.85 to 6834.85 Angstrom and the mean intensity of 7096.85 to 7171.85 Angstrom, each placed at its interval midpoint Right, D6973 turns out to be -0.10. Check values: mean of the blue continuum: 30.4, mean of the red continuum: 33.3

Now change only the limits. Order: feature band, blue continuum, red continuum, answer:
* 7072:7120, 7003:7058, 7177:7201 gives 0.041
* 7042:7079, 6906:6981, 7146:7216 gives -0.086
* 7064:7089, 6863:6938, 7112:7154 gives -0.130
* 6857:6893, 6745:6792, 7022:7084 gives 0.171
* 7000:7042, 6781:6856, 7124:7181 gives -0.161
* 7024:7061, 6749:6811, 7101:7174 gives -0.152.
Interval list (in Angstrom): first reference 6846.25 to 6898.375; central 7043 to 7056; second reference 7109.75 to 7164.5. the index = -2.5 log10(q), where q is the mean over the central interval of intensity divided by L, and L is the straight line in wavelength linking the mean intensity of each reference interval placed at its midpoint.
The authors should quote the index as -0.24 mag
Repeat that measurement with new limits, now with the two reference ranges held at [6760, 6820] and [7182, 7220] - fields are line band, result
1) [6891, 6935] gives 0.03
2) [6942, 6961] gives -0.11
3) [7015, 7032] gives -0.11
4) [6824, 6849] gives 0.06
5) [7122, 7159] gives 0.08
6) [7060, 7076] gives -0.06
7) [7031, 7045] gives -0.16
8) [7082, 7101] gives -0.01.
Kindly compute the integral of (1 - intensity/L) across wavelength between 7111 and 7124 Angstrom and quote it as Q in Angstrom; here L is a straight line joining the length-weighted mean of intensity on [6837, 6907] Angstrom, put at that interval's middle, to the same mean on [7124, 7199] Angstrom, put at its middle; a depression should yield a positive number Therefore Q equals -1.3 Angstrom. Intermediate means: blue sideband 28.5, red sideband 33.3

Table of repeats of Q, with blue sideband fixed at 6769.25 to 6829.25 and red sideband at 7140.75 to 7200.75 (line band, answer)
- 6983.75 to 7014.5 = -2.78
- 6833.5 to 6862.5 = 2.64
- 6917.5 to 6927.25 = 0.44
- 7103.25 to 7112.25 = -0.24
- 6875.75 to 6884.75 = 0.28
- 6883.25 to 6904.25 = 1.58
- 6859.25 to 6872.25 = 1.61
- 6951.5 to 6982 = -3.09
